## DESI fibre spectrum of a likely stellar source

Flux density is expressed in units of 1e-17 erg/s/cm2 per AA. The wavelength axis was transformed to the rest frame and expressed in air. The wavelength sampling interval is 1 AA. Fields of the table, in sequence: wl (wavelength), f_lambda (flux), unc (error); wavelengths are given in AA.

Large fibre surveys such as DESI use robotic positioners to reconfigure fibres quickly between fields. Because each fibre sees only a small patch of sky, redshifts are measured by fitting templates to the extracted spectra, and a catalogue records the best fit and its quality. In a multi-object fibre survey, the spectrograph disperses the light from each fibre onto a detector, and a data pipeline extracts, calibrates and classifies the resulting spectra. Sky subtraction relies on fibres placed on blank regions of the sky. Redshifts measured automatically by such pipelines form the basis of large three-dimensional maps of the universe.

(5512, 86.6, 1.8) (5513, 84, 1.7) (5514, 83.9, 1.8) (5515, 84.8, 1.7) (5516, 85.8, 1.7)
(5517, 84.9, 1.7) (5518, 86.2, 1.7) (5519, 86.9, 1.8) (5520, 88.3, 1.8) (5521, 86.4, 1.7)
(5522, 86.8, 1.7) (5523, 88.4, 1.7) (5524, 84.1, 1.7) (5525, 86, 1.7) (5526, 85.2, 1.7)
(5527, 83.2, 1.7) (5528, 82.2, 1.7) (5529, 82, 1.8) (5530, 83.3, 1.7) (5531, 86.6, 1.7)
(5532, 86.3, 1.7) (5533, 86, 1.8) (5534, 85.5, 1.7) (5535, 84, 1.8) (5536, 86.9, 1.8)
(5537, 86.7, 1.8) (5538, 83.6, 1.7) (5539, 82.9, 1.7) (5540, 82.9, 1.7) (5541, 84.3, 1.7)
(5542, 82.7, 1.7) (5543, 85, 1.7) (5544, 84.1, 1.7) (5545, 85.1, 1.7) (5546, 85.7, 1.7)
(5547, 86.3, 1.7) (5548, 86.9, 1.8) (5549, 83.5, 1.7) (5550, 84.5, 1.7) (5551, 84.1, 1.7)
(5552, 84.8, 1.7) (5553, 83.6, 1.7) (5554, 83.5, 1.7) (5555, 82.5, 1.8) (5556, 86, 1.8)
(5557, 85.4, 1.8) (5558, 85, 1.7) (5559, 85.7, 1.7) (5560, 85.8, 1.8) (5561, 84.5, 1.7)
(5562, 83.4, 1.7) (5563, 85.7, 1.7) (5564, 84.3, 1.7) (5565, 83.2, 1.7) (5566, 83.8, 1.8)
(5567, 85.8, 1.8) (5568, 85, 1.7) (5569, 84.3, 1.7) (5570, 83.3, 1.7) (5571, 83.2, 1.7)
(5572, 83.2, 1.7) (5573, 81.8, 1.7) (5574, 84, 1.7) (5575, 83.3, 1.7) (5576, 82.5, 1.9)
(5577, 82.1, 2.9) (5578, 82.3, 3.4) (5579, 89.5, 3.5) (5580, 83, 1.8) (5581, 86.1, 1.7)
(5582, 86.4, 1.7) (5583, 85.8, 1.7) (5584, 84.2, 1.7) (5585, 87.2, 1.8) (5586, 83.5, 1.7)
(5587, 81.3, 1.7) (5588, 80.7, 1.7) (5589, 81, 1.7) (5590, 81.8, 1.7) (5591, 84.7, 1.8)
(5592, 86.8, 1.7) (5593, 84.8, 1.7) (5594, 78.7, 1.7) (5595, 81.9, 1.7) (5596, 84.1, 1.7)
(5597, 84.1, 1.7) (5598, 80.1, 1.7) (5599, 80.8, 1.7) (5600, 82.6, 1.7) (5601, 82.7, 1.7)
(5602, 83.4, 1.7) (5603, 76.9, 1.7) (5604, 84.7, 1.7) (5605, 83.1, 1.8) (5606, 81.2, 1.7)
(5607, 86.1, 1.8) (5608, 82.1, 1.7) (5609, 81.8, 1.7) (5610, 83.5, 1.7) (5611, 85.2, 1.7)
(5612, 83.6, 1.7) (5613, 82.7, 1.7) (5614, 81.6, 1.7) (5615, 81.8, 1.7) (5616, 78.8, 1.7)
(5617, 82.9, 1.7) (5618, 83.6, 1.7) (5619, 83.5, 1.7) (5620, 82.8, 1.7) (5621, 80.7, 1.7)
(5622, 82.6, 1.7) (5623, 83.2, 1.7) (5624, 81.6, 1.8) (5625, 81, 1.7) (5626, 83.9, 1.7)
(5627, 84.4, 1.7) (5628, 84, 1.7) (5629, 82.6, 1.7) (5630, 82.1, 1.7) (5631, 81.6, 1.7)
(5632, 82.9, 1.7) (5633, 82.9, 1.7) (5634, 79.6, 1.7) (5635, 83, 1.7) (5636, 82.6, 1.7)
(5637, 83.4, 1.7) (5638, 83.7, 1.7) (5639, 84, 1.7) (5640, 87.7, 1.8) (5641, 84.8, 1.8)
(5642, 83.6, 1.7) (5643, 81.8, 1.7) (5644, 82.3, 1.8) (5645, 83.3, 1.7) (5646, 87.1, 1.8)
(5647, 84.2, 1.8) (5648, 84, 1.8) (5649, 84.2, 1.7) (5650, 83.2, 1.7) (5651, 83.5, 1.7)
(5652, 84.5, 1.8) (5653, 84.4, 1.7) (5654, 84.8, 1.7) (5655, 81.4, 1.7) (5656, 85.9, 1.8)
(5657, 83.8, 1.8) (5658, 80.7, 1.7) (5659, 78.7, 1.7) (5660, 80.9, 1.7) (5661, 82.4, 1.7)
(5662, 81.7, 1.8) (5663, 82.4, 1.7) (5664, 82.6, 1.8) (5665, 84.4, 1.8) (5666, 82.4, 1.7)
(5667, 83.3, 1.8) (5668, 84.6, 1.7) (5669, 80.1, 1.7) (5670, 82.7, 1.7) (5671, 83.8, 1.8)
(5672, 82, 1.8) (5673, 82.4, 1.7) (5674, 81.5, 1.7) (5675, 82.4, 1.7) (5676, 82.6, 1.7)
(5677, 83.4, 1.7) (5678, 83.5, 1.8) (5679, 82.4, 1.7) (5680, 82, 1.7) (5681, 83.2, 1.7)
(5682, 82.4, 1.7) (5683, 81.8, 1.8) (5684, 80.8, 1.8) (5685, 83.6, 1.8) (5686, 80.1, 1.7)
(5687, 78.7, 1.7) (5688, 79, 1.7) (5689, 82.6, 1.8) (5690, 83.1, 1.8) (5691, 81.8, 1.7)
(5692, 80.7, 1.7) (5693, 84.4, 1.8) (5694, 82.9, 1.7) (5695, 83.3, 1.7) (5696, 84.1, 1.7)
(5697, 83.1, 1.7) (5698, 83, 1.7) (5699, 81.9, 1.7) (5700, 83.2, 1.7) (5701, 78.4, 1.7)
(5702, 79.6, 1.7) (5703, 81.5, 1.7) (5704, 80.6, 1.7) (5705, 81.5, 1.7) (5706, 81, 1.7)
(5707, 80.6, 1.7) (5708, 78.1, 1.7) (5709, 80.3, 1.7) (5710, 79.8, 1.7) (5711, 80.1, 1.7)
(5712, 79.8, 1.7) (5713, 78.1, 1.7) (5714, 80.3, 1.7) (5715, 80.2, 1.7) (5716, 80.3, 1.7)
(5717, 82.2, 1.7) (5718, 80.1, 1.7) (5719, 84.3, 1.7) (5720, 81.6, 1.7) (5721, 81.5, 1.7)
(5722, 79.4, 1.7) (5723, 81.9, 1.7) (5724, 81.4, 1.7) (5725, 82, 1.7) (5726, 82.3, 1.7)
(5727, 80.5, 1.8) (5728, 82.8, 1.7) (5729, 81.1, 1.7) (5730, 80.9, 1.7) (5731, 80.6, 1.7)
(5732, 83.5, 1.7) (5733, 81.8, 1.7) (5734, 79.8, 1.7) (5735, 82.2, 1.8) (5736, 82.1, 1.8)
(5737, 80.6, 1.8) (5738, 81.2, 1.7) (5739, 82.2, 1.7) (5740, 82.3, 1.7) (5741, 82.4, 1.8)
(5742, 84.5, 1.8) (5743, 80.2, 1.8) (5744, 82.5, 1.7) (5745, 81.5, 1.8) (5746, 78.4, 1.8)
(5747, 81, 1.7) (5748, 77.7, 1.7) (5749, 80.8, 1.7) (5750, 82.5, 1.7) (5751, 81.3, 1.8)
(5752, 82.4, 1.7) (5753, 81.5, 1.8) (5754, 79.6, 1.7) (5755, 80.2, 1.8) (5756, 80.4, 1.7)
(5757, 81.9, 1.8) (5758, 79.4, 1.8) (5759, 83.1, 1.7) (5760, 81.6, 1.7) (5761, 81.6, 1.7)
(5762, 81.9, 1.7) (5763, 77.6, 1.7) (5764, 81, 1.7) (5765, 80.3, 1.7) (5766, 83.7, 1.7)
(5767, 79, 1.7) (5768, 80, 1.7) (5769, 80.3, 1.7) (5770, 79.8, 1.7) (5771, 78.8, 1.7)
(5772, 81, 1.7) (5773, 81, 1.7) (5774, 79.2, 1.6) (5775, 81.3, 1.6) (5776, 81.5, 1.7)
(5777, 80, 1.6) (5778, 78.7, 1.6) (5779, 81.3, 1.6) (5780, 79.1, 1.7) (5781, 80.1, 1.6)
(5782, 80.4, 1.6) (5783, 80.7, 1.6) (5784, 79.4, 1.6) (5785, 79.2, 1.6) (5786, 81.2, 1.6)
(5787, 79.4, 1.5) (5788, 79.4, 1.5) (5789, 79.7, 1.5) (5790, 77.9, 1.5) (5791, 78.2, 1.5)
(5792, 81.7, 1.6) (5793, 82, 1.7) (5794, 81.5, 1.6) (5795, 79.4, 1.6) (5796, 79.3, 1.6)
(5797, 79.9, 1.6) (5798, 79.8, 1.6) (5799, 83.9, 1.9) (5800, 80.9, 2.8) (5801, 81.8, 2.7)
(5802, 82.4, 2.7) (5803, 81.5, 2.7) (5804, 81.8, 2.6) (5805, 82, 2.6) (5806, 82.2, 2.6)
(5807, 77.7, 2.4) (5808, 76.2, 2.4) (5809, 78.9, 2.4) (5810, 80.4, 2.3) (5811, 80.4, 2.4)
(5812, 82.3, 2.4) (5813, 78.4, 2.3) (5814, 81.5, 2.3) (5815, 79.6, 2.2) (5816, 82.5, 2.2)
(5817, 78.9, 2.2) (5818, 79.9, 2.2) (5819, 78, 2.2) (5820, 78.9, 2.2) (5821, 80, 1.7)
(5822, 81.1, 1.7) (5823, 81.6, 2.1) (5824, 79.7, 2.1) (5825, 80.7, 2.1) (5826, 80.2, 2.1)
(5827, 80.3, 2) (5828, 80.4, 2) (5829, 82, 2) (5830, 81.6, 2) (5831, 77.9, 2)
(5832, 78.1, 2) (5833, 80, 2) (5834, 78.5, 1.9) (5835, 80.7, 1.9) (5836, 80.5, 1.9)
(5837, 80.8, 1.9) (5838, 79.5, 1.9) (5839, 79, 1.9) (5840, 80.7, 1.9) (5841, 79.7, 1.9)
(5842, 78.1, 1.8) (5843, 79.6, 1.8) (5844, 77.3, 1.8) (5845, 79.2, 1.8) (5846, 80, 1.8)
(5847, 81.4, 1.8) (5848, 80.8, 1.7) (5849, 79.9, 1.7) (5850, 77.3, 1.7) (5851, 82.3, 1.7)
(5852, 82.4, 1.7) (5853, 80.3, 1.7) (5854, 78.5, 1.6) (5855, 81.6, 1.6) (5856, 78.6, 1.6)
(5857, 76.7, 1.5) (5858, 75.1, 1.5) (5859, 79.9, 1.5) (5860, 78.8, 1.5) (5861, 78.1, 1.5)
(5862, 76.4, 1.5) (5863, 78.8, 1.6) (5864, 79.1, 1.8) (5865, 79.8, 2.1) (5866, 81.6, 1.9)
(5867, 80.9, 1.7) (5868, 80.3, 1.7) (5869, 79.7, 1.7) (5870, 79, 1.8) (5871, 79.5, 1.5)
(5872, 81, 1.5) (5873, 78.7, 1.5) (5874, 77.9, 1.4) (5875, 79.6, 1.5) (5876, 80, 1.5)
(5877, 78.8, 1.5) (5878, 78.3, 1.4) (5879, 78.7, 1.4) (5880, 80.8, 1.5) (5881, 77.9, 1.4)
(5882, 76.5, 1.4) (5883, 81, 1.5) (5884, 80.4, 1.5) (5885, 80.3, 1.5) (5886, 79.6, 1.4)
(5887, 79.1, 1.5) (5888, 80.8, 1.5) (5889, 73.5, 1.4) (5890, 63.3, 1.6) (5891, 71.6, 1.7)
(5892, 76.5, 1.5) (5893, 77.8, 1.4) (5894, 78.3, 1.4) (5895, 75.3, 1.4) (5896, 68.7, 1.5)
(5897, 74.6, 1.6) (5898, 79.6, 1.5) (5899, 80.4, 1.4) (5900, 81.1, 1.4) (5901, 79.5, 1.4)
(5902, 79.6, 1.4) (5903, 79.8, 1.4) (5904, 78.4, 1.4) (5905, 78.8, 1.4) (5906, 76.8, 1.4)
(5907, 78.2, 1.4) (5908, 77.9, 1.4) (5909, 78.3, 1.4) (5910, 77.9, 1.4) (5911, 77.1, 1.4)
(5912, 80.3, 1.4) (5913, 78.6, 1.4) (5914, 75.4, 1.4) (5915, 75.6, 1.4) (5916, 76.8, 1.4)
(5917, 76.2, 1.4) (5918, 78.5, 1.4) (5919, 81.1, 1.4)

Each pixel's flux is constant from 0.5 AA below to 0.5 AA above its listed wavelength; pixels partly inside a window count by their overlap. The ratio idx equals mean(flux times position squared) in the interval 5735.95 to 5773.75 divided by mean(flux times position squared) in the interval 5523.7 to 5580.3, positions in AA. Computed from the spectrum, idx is 1.03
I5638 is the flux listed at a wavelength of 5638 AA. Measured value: 83.7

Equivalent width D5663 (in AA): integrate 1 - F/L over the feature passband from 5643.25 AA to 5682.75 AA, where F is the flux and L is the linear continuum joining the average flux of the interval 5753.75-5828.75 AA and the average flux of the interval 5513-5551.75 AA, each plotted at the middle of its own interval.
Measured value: -0.1 AA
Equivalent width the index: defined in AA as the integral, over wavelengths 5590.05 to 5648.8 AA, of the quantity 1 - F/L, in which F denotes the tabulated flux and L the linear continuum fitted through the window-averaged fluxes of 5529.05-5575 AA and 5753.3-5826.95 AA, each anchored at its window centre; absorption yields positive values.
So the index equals 0.3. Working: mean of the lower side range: 84.5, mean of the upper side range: 80.4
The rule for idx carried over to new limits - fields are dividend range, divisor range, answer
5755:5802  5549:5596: 1.03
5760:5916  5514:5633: 1.04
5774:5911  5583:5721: 1.03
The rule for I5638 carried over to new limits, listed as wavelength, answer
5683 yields 81.8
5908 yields 77.9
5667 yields 83.3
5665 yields 84.4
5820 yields 78.9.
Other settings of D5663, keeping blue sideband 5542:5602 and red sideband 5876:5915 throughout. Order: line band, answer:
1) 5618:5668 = -0.31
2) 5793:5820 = -0.36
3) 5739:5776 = -0.27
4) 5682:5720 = 0.10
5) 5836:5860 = -0.29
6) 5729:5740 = -0.10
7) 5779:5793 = -0.02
